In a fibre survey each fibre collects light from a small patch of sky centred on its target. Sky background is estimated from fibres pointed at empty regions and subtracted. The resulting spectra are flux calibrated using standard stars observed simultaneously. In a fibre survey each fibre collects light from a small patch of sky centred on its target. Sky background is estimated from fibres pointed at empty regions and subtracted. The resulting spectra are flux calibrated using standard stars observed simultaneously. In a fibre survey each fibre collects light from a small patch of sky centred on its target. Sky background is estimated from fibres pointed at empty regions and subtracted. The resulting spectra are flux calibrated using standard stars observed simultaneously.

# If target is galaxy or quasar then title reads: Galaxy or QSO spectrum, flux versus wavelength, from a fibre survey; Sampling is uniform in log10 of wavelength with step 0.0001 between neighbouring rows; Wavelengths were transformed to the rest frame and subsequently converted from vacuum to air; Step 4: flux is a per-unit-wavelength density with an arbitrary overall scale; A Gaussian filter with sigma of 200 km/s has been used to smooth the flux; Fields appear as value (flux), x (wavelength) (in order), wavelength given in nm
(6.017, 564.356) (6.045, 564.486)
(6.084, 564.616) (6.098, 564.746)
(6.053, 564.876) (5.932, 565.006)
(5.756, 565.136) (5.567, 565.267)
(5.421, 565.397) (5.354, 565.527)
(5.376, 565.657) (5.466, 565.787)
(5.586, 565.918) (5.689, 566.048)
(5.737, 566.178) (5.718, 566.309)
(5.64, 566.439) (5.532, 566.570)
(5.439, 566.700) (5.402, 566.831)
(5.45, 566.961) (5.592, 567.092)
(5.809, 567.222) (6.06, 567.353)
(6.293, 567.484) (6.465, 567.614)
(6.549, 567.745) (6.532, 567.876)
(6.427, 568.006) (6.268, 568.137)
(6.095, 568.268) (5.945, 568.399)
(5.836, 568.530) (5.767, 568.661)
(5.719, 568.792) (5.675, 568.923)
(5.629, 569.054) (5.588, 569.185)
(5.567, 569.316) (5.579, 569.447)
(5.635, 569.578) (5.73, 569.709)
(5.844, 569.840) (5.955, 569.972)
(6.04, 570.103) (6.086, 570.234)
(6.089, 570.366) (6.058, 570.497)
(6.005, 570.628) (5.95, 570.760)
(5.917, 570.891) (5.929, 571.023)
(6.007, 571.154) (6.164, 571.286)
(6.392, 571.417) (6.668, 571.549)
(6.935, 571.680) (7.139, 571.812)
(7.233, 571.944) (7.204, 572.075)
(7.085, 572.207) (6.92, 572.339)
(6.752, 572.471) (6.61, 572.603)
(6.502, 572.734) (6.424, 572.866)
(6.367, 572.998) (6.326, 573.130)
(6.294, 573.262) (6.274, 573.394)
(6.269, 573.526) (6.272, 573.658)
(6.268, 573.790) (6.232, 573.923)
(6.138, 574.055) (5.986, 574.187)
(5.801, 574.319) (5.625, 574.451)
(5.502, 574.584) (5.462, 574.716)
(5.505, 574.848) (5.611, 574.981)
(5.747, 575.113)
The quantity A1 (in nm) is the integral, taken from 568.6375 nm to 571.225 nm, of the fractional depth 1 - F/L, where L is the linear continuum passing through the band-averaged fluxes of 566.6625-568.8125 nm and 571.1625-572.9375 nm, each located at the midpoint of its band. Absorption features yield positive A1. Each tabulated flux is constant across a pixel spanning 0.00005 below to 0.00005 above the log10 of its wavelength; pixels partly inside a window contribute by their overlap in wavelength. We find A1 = 0.22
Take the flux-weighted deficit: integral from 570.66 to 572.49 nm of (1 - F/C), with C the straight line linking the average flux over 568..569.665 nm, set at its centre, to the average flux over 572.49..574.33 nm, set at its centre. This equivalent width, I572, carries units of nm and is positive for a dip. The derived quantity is -0.14 nm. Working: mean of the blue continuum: 5.8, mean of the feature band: 6.58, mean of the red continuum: 6.3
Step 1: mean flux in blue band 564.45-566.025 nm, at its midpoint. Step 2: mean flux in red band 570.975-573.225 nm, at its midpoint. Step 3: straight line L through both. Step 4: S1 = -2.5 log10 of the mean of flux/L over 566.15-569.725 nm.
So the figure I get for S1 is 0.041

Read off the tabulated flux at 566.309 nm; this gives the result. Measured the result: 5.718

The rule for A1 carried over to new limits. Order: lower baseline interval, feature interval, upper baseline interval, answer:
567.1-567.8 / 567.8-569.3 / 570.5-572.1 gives 0.07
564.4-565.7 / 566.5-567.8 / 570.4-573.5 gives 0.03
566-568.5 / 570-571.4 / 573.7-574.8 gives -0.03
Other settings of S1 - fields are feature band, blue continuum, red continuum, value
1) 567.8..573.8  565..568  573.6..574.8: -0.07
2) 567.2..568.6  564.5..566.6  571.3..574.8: -0.05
